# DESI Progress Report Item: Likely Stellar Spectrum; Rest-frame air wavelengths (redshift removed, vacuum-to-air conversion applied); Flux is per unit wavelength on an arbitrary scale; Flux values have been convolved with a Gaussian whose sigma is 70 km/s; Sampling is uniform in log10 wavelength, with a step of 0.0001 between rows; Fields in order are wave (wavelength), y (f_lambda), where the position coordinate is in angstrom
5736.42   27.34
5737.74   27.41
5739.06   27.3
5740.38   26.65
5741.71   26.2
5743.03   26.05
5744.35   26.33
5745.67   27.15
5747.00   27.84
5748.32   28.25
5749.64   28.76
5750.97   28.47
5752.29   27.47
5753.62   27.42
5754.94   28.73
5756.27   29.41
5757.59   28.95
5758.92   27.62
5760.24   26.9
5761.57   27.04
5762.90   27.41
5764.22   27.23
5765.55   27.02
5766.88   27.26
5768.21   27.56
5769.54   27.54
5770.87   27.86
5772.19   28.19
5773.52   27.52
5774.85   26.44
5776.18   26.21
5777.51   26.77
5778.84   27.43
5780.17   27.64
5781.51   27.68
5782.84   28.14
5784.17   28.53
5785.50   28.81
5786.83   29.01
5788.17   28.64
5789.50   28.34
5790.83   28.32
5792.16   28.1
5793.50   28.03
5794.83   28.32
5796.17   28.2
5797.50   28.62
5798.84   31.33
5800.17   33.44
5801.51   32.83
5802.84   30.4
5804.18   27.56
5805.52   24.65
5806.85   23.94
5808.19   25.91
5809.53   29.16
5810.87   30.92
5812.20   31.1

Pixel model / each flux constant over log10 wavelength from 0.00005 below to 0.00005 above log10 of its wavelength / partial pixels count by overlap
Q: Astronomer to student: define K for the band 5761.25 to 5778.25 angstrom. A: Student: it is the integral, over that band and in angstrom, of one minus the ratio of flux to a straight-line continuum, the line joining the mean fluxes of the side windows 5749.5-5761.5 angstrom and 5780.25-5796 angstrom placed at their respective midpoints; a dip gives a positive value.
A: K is 0.6 angstrom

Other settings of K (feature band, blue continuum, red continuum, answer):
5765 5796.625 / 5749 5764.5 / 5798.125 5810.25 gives 0.64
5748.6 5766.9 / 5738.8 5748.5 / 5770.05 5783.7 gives -0.51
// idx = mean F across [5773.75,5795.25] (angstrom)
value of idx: 27.9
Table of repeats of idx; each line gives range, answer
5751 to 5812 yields 28.1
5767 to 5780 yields 27.3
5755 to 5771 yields 27.7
